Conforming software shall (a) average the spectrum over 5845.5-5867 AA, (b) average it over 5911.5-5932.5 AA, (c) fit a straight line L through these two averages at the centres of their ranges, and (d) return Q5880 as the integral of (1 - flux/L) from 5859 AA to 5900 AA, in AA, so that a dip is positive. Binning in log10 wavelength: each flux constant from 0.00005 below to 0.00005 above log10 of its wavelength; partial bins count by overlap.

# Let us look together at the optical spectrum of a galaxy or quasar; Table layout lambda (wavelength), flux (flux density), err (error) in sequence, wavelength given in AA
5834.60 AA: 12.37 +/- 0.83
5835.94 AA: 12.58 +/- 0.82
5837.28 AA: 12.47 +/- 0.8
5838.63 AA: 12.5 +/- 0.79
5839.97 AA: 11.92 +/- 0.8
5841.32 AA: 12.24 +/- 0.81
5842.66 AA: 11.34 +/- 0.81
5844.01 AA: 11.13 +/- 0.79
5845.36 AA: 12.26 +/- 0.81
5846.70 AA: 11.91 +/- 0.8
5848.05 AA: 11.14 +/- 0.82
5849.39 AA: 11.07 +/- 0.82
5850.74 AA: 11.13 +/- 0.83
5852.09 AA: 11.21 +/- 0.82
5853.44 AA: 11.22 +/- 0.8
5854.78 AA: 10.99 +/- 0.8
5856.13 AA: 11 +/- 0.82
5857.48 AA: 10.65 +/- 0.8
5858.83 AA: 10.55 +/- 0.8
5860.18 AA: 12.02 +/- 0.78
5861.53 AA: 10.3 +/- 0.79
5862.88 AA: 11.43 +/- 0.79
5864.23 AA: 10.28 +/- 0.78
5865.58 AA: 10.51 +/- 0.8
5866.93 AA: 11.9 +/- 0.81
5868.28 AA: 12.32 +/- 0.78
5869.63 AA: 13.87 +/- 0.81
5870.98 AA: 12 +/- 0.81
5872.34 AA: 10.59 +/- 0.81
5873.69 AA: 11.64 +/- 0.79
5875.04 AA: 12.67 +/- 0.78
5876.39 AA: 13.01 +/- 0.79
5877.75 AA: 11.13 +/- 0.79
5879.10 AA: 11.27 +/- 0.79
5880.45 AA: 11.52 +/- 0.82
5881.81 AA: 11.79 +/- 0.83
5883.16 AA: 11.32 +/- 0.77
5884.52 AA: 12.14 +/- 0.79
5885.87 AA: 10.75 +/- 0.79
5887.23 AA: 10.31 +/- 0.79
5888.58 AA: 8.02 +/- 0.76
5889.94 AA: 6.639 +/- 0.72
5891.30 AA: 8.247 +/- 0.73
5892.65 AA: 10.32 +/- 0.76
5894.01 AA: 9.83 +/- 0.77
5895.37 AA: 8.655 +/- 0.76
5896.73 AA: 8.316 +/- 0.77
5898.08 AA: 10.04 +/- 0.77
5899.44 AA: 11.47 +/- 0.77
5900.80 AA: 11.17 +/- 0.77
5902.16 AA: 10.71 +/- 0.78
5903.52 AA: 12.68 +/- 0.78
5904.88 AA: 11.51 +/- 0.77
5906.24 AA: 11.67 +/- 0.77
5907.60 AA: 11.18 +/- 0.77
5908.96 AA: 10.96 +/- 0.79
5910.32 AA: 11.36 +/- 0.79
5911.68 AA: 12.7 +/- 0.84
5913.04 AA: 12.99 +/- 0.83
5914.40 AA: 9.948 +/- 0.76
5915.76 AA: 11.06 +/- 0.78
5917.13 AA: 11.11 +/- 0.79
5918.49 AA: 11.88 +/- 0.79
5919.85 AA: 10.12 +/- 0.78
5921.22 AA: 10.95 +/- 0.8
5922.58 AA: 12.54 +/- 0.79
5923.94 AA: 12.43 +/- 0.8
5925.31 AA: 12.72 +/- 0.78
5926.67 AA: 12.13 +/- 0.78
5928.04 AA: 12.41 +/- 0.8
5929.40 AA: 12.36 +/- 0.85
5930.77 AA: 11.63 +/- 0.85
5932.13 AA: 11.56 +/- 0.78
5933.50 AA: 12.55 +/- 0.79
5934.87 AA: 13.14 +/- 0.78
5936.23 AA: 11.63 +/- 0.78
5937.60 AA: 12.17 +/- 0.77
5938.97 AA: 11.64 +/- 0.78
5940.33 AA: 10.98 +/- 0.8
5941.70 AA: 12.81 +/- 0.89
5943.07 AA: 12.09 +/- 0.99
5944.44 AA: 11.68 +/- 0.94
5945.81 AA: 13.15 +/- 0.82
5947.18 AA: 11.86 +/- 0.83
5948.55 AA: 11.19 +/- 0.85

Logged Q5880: 1.9 AA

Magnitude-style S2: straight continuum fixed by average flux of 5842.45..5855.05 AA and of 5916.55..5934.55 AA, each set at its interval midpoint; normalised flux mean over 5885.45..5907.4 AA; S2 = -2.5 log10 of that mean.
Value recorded 0.17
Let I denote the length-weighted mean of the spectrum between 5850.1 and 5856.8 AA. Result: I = 11.1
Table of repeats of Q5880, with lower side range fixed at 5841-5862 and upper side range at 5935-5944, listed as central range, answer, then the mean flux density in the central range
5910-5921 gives 0.4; 11.4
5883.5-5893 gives 1.7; 9.53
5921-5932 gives -0.3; 12.2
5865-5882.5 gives -0.7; 11.9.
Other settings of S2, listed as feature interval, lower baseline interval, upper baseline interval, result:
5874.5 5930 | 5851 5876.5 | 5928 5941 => 0.06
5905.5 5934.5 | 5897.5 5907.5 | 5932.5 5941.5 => 0.00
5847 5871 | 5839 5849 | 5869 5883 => 0.05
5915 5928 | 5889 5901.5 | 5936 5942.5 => -0.08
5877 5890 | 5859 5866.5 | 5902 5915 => 0.05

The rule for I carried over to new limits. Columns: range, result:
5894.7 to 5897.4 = 8.48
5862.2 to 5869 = 11.3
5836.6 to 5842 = 12.3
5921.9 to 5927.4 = 12.5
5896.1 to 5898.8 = 9.25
